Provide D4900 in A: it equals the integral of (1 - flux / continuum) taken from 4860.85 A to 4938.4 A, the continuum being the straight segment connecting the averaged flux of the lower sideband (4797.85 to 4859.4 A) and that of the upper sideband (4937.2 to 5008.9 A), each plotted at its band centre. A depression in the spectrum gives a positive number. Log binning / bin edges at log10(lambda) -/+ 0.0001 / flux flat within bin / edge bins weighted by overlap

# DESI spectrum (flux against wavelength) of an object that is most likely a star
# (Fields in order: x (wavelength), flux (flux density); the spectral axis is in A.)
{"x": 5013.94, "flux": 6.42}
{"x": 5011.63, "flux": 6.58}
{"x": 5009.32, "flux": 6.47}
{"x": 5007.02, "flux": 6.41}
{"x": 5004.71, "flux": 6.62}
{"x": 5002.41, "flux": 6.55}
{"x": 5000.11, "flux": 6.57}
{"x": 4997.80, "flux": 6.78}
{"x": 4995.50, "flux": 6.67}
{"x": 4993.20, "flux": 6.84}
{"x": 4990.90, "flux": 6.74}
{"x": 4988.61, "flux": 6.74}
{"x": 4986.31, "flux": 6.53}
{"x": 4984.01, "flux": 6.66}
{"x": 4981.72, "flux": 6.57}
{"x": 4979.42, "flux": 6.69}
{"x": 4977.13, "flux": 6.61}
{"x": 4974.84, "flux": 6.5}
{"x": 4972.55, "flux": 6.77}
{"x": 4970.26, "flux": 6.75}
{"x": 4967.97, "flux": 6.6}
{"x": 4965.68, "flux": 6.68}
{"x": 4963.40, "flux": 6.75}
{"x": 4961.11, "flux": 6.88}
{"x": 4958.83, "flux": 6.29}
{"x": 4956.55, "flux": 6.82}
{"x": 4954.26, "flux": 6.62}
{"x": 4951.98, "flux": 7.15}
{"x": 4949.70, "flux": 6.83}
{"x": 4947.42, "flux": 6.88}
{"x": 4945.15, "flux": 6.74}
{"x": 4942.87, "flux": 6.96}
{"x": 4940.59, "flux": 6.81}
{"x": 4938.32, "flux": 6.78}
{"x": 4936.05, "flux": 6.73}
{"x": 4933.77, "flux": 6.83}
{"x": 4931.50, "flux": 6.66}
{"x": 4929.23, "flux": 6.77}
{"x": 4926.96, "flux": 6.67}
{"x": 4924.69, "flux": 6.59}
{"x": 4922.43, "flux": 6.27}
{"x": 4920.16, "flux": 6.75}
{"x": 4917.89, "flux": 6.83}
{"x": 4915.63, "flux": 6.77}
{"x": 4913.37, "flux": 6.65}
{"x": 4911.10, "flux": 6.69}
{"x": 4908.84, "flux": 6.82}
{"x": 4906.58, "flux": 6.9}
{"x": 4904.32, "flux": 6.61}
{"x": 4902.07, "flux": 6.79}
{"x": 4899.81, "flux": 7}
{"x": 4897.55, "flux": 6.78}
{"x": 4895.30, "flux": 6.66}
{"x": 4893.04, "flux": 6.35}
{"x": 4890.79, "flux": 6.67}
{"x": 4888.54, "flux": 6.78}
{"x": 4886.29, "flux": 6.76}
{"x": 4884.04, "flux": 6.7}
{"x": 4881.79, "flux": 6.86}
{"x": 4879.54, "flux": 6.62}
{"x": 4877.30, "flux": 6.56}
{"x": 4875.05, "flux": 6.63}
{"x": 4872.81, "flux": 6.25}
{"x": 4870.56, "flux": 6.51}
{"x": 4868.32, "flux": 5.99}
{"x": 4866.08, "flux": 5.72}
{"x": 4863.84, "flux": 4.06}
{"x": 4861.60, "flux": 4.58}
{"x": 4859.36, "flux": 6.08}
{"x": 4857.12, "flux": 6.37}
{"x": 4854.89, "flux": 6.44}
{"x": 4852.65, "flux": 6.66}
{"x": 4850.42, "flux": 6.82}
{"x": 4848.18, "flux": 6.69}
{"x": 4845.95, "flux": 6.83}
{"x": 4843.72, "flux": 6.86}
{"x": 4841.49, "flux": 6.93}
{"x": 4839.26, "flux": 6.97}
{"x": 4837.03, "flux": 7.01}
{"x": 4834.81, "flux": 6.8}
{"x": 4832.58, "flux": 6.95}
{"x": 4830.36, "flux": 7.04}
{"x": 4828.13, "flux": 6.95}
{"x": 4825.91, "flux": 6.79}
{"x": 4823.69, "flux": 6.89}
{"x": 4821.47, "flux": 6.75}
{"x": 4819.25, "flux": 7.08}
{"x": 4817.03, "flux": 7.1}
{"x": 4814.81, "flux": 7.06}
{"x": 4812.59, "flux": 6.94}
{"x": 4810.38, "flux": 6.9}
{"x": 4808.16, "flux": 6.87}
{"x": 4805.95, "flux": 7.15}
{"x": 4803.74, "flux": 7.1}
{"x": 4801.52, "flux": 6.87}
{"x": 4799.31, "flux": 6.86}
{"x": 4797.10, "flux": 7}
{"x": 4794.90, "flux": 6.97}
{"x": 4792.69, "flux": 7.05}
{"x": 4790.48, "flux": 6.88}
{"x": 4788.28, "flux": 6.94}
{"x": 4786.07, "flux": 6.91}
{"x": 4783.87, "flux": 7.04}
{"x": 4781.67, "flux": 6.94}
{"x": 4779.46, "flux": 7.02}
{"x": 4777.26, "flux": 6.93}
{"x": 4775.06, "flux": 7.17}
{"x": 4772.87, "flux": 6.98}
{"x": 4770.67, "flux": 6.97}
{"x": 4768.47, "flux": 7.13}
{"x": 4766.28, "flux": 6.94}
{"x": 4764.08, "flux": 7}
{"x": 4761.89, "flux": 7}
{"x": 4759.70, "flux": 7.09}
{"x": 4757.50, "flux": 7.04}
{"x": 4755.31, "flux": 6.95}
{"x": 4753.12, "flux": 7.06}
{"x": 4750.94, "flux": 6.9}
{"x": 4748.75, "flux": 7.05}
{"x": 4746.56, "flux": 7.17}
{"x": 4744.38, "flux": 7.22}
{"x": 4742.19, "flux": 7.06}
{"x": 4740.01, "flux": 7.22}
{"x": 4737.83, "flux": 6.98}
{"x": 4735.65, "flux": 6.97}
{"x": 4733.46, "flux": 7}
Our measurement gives 3.1 A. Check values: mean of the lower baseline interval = 6.86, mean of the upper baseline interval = 6.7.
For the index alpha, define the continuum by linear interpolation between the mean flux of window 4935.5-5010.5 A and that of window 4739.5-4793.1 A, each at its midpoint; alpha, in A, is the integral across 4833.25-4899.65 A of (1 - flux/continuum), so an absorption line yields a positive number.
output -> 3.94 A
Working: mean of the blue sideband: 7.02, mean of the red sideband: 6.7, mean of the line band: 6.46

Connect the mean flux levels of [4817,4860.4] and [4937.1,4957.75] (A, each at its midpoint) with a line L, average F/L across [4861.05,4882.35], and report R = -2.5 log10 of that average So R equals 0.14 mag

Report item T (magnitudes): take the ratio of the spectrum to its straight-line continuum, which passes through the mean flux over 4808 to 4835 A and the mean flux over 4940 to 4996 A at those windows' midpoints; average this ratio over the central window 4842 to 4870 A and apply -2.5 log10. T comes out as 0.129 mag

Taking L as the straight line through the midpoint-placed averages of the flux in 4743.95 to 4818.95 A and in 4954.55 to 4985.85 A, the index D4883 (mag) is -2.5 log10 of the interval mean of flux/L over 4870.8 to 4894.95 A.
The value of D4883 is 0.03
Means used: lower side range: 7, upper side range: 6.65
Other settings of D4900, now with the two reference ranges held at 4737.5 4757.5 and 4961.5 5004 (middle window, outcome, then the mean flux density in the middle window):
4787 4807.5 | 0.0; 6.98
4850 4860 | 0.6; 6.47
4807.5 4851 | 0.1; 6.91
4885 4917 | 0.4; 6.73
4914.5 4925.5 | 0.2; 6.65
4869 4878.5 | 0.5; 6.47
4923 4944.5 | 0.0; 6.74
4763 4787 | 0.1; 7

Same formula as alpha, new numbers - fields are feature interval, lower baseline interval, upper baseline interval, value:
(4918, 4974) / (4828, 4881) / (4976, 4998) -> -1.1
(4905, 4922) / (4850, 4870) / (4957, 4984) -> -1.4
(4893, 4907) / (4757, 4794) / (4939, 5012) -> 0.1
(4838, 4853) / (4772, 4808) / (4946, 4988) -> 0.1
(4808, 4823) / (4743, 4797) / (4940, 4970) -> 0.0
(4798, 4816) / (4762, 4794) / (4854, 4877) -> -0.9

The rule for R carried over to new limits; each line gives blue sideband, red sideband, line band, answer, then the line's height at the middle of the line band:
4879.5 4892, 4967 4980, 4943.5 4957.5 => -0.027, 6.68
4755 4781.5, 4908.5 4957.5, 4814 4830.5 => -0.003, 6.93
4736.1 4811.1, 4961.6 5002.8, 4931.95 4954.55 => -0.016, 6.73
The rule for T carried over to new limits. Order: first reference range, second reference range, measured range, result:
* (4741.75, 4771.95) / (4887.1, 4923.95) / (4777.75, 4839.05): -0.01 mag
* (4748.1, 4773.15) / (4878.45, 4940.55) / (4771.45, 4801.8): 0.00 mag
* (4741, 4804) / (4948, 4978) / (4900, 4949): 0.00 mag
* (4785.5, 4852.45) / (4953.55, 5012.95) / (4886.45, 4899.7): 0.02 mag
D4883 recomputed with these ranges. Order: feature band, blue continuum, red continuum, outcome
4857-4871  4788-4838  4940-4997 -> 0.24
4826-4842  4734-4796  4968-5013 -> -0.01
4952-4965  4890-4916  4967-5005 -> -0.01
